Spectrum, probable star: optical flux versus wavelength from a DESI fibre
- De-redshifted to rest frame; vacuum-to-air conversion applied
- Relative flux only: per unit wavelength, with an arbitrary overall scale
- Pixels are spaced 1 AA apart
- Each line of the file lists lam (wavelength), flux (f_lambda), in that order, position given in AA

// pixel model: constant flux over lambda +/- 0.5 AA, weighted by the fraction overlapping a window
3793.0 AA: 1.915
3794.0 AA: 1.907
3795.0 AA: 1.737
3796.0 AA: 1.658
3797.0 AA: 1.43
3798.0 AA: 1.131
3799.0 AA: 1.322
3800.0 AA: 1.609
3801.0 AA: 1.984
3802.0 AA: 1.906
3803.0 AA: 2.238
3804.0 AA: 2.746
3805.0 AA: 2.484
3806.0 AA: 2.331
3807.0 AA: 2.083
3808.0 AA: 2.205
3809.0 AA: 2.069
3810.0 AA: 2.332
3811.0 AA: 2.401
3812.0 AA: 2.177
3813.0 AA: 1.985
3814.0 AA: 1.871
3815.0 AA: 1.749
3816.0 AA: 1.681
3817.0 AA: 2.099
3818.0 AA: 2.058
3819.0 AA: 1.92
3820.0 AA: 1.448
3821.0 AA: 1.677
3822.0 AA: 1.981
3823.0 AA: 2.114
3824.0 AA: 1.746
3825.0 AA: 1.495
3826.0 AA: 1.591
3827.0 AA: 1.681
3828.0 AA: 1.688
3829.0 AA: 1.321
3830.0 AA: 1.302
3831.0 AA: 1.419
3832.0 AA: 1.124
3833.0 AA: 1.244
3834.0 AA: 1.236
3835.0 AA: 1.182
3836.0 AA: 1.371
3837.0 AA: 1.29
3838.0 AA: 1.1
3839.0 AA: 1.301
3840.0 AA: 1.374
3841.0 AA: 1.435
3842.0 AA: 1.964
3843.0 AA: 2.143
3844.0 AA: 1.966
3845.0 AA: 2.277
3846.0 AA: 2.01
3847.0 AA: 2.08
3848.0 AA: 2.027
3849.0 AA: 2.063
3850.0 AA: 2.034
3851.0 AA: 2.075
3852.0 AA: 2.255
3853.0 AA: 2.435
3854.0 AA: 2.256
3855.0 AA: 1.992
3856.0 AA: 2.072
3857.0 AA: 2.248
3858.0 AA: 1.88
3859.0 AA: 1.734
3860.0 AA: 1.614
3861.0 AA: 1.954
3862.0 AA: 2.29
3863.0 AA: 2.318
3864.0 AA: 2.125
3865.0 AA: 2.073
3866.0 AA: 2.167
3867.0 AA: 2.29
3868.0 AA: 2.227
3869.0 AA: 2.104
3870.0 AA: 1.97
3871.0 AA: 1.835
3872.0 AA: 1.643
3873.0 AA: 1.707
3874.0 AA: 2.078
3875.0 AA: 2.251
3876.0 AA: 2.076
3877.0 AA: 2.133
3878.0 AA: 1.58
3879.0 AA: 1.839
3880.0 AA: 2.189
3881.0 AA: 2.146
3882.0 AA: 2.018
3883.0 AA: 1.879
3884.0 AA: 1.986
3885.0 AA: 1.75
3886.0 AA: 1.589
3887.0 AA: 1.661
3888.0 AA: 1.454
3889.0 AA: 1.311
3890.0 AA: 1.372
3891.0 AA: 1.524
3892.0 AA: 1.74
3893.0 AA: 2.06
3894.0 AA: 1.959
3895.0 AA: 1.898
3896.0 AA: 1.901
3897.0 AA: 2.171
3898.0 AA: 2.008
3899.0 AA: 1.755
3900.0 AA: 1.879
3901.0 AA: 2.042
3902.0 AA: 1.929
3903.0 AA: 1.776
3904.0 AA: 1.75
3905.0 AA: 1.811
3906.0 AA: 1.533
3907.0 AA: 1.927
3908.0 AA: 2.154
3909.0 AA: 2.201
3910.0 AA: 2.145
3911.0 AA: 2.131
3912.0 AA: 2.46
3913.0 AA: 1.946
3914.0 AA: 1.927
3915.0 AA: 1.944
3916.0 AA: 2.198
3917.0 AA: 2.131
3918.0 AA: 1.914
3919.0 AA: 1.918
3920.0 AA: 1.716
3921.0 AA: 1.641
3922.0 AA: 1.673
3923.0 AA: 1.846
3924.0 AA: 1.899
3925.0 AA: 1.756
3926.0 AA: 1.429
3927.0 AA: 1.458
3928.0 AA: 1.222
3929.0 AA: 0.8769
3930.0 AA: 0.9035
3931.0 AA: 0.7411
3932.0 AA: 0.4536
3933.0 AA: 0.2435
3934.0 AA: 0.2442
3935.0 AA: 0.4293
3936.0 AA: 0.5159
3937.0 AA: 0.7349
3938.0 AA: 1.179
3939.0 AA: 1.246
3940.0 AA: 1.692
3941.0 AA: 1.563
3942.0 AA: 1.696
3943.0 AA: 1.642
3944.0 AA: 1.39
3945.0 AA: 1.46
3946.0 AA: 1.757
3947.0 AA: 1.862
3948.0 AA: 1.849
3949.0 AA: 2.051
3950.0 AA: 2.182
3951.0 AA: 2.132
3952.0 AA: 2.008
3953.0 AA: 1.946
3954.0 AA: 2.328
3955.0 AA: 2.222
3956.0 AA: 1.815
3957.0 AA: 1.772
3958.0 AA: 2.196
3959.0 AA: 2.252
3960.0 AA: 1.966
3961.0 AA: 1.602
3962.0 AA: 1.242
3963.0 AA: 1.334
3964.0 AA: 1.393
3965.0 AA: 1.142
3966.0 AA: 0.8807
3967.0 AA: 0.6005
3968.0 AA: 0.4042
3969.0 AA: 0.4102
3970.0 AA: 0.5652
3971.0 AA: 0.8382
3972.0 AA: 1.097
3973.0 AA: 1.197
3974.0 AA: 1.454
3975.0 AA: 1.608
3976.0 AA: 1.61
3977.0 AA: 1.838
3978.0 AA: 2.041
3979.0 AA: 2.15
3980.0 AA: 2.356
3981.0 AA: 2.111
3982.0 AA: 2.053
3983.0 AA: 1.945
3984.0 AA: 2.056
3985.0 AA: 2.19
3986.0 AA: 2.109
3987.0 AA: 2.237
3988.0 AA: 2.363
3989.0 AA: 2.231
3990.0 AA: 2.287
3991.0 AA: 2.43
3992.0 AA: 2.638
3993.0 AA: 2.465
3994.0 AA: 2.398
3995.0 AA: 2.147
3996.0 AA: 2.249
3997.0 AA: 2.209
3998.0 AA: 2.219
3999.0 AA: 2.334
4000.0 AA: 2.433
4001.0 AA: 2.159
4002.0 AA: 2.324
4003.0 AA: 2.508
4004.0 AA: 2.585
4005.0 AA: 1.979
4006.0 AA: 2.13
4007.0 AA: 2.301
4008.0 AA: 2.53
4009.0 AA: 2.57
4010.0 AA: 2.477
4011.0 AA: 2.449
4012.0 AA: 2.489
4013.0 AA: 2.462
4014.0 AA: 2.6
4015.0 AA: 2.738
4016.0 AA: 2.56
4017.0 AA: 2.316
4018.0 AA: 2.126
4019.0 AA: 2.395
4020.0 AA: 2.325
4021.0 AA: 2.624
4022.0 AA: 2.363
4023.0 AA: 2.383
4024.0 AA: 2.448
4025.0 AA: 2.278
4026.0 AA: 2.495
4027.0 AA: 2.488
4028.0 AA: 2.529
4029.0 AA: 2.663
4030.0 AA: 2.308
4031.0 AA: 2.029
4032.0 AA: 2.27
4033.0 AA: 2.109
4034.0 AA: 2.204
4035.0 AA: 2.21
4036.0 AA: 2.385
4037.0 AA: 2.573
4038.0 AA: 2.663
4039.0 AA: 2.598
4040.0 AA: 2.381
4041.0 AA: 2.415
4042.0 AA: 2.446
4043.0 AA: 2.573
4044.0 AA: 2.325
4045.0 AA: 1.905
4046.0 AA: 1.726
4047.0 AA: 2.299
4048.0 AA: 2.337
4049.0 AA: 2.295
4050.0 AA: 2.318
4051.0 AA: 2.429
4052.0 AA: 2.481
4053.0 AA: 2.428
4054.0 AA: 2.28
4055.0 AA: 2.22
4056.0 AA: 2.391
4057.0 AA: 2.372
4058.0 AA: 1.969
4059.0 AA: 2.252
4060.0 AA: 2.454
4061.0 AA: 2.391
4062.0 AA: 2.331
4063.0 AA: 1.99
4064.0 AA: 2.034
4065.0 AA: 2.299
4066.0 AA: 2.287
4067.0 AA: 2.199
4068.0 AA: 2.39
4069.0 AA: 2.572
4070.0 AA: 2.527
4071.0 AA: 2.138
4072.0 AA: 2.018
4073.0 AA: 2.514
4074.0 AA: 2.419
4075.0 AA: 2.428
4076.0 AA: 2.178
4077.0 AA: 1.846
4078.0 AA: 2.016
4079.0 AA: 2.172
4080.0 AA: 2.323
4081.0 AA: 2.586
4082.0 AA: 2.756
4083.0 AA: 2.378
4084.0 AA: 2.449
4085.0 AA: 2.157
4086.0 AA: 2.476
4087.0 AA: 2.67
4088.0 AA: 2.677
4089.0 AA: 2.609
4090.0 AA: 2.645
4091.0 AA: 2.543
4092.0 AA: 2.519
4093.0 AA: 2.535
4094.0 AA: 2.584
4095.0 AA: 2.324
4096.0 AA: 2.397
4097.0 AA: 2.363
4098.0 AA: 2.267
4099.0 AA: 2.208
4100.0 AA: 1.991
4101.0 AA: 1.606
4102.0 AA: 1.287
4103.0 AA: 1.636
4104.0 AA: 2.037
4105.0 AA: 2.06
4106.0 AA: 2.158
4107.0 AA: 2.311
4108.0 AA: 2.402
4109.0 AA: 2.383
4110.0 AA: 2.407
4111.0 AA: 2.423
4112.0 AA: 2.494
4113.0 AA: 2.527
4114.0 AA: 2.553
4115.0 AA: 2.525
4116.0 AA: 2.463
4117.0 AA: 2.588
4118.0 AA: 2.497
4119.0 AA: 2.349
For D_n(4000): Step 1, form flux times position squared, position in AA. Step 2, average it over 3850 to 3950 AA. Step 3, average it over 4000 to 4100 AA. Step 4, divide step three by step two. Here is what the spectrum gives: 1.45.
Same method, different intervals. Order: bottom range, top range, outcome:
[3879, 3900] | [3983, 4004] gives 1.33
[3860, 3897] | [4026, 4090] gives 1.34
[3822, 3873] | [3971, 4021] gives 1.30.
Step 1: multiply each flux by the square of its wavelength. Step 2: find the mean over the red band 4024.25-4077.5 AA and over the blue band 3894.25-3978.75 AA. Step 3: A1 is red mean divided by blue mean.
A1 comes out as 1.55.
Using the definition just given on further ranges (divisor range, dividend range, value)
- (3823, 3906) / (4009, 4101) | 1.42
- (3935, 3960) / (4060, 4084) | 1.43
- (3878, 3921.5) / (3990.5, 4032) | 1.34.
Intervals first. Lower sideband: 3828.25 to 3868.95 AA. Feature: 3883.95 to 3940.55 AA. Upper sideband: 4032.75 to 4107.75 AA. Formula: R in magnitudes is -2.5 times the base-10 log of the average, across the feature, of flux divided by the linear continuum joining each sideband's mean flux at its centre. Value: 0.22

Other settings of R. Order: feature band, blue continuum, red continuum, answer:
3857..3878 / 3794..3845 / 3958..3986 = -0.20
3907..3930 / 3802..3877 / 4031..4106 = 0.12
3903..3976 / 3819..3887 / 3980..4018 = 0.36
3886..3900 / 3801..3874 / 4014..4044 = 0.17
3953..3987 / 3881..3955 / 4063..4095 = 0.18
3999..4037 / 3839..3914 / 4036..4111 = -0.09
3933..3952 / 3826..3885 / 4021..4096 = 0.42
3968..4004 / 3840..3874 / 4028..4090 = 0.14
